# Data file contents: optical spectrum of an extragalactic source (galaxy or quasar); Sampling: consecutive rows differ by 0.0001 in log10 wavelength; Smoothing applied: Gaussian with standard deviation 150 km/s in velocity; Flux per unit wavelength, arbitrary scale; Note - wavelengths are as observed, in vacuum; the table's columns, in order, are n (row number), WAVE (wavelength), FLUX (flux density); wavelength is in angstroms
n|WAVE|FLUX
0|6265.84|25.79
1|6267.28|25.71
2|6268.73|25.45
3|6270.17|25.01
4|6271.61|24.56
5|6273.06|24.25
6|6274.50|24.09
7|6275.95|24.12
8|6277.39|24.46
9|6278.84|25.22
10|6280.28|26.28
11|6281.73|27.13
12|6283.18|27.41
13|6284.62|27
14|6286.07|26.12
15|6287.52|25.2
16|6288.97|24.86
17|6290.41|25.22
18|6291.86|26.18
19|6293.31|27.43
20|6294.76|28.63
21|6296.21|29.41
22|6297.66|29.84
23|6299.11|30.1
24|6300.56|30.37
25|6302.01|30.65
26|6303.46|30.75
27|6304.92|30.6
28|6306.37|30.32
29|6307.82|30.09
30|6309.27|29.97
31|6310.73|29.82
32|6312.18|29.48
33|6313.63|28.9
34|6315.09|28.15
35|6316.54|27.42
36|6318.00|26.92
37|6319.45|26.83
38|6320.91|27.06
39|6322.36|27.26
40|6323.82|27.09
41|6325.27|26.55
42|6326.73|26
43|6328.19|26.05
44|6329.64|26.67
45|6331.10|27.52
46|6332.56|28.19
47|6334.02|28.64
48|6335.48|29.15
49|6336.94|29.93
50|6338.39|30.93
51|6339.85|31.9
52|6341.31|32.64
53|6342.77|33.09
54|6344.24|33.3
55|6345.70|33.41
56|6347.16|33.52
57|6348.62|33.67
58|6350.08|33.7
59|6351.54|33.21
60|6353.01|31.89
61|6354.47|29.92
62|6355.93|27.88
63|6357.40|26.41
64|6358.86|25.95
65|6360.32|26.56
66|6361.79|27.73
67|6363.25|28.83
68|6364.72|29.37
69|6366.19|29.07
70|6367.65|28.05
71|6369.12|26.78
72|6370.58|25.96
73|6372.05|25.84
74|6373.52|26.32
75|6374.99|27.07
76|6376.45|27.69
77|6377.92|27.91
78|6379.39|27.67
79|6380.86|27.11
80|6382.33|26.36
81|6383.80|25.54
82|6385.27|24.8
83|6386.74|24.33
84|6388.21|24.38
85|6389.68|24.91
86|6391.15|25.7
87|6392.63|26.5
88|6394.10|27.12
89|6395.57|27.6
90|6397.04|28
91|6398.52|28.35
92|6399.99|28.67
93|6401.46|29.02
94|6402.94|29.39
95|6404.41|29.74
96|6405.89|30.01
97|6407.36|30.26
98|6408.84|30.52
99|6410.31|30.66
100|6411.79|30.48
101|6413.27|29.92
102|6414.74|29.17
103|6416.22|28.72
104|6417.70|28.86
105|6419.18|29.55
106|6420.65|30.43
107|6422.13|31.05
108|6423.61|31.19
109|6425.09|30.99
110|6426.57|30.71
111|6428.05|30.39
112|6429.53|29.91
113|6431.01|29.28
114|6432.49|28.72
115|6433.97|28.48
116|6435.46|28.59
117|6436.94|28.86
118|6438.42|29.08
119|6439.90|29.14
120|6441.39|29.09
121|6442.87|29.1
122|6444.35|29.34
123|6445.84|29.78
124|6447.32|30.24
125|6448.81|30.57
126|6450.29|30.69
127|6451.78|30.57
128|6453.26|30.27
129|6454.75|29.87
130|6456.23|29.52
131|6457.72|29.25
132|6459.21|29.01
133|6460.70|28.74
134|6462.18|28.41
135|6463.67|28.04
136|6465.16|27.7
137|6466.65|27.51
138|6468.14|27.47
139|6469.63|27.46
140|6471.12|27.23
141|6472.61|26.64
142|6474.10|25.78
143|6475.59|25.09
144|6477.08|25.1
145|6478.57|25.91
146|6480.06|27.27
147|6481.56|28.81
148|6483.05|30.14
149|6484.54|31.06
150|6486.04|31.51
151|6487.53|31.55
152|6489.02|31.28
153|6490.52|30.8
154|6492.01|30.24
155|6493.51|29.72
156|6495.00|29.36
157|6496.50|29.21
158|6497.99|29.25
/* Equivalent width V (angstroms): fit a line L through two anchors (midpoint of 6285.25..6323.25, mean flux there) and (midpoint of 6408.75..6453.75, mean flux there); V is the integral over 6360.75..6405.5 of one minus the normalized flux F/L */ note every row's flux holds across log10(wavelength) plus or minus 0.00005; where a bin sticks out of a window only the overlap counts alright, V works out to 3.1 angstroms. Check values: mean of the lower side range 28.4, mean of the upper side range 29.8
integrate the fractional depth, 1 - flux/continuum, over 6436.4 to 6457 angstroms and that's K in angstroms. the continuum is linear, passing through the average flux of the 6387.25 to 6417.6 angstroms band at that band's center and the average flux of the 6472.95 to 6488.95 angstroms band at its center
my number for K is -1.0 angstroms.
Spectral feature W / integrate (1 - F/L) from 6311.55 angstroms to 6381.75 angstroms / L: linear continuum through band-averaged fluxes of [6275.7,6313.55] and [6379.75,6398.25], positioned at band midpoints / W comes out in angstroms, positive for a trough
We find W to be -4.7 angstroms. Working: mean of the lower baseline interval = 28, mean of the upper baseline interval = 26.1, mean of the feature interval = 28.8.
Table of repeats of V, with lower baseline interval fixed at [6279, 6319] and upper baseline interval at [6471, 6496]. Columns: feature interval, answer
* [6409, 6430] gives -1.2 angstroms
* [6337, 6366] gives -2.3 angstroms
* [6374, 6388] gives 1.0 angstroms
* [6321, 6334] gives 0.6 angstroms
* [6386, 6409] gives 0.6 angstroms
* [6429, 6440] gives -0.1 angstroms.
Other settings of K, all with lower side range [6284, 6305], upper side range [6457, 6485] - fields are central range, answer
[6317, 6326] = 0.34 angstroms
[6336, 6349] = -2.06 angstroms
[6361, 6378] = 0.23 angstroms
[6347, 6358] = -1.29 angstroms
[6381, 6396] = 1.14 angstroms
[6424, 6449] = -1.61 angstroms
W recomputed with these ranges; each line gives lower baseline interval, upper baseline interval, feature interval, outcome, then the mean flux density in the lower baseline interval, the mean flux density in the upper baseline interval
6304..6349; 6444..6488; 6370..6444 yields 1.41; 29.4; 28.7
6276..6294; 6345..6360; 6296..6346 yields -1.24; 26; 30.8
